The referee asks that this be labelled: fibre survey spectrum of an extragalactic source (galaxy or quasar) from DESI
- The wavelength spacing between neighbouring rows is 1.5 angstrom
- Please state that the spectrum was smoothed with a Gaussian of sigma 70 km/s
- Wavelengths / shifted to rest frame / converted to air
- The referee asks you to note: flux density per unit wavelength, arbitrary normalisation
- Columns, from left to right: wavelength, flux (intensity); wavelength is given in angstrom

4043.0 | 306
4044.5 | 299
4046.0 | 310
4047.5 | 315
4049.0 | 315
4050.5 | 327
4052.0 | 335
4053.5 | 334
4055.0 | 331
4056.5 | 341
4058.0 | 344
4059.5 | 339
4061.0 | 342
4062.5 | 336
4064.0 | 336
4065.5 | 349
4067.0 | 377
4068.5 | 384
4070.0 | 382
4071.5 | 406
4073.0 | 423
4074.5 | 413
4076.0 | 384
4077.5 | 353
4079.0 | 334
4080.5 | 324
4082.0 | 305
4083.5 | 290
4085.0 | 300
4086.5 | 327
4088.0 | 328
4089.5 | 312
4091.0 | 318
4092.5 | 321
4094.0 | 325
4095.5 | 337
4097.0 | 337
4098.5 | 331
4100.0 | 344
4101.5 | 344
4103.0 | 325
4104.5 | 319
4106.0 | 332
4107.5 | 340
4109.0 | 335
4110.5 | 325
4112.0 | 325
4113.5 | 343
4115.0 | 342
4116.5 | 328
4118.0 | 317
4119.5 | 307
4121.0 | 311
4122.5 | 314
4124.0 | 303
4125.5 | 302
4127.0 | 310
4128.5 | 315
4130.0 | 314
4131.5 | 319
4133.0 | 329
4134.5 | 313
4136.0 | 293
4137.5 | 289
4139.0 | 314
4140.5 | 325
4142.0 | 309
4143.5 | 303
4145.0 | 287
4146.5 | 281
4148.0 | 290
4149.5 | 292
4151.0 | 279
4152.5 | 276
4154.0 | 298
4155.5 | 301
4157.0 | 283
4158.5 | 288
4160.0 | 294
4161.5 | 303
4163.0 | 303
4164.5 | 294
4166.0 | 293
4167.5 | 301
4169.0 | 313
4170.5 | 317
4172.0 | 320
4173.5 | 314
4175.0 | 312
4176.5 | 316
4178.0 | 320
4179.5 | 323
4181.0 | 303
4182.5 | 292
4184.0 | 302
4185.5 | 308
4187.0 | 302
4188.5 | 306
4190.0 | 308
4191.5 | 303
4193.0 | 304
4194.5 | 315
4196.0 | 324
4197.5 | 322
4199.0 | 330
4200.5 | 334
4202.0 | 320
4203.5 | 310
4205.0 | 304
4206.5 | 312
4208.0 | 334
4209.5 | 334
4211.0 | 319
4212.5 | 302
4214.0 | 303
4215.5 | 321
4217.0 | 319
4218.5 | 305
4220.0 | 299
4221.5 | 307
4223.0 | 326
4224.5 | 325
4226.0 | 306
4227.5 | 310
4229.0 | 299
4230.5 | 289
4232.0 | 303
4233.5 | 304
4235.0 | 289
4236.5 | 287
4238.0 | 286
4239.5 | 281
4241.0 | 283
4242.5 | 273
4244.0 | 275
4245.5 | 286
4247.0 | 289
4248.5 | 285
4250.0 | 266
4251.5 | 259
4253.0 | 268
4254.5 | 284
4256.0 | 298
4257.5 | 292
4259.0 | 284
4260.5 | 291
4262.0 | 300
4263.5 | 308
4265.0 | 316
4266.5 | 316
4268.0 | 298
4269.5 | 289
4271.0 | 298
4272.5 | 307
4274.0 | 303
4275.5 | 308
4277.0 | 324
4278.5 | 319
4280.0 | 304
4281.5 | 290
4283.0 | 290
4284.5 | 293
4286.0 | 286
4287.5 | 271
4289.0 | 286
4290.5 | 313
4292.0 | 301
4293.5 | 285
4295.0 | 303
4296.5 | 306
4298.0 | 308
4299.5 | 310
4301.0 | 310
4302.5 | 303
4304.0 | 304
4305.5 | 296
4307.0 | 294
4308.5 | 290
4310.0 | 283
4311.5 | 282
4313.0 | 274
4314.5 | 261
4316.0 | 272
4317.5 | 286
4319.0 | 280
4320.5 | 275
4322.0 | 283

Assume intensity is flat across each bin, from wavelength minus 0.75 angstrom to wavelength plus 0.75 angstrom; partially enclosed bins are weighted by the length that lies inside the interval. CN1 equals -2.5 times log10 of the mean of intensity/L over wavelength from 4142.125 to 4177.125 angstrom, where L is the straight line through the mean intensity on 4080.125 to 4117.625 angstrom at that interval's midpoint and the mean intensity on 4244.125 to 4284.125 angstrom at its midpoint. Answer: 0.058 mag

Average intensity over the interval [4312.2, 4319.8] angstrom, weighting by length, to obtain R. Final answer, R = 275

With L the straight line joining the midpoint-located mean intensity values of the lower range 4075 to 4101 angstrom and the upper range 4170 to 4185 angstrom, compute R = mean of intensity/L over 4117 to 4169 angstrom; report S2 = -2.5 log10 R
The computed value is 0.06 mag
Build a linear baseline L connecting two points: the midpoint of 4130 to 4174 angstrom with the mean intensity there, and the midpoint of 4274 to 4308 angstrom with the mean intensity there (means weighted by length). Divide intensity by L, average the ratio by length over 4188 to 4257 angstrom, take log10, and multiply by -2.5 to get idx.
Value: -0.01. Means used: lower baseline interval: 301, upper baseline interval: 300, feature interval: 302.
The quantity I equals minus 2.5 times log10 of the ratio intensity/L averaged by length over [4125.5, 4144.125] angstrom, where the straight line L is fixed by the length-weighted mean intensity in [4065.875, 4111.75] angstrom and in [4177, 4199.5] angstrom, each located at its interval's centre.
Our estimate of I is 0.058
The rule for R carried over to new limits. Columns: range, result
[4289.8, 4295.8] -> 300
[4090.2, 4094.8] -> 321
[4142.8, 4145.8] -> 295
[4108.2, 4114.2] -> 332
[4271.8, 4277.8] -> 311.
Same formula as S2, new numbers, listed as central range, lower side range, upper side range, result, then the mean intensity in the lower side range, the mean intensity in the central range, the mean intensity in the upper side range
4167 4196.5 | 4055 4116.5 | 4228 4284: 0.014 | 342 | 310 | 293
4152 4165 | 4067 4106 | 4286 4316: 0.114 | 343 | 294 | 293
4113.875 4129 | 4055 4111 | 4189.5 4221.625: 0.061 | 342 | 316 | 315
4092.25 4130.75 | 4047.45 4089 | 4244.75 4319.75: 0.034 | 346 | 325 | 293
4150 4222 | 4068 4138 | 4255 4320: 0.025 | 331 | 308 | 296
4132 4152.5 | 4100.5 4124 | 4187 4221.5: 0.080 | 327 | 300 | 314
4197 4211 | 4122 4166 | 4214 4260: -0.092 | 301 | 322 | 293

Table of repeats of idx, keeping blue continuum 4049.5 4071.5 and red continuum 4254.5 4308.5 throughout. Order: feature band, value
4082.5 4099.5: 0.069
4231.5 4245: 0.083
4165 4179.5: 0.040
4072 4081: -0.088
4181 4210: 0.018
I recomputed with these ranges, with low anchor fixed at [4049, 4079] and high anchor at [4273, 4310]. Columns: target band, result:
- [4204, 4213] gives 0.01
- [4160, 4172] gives 0.10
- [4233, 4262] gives 0.10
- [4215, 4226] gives 0.01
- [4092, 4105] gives 0.06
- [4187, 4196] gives 0.06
